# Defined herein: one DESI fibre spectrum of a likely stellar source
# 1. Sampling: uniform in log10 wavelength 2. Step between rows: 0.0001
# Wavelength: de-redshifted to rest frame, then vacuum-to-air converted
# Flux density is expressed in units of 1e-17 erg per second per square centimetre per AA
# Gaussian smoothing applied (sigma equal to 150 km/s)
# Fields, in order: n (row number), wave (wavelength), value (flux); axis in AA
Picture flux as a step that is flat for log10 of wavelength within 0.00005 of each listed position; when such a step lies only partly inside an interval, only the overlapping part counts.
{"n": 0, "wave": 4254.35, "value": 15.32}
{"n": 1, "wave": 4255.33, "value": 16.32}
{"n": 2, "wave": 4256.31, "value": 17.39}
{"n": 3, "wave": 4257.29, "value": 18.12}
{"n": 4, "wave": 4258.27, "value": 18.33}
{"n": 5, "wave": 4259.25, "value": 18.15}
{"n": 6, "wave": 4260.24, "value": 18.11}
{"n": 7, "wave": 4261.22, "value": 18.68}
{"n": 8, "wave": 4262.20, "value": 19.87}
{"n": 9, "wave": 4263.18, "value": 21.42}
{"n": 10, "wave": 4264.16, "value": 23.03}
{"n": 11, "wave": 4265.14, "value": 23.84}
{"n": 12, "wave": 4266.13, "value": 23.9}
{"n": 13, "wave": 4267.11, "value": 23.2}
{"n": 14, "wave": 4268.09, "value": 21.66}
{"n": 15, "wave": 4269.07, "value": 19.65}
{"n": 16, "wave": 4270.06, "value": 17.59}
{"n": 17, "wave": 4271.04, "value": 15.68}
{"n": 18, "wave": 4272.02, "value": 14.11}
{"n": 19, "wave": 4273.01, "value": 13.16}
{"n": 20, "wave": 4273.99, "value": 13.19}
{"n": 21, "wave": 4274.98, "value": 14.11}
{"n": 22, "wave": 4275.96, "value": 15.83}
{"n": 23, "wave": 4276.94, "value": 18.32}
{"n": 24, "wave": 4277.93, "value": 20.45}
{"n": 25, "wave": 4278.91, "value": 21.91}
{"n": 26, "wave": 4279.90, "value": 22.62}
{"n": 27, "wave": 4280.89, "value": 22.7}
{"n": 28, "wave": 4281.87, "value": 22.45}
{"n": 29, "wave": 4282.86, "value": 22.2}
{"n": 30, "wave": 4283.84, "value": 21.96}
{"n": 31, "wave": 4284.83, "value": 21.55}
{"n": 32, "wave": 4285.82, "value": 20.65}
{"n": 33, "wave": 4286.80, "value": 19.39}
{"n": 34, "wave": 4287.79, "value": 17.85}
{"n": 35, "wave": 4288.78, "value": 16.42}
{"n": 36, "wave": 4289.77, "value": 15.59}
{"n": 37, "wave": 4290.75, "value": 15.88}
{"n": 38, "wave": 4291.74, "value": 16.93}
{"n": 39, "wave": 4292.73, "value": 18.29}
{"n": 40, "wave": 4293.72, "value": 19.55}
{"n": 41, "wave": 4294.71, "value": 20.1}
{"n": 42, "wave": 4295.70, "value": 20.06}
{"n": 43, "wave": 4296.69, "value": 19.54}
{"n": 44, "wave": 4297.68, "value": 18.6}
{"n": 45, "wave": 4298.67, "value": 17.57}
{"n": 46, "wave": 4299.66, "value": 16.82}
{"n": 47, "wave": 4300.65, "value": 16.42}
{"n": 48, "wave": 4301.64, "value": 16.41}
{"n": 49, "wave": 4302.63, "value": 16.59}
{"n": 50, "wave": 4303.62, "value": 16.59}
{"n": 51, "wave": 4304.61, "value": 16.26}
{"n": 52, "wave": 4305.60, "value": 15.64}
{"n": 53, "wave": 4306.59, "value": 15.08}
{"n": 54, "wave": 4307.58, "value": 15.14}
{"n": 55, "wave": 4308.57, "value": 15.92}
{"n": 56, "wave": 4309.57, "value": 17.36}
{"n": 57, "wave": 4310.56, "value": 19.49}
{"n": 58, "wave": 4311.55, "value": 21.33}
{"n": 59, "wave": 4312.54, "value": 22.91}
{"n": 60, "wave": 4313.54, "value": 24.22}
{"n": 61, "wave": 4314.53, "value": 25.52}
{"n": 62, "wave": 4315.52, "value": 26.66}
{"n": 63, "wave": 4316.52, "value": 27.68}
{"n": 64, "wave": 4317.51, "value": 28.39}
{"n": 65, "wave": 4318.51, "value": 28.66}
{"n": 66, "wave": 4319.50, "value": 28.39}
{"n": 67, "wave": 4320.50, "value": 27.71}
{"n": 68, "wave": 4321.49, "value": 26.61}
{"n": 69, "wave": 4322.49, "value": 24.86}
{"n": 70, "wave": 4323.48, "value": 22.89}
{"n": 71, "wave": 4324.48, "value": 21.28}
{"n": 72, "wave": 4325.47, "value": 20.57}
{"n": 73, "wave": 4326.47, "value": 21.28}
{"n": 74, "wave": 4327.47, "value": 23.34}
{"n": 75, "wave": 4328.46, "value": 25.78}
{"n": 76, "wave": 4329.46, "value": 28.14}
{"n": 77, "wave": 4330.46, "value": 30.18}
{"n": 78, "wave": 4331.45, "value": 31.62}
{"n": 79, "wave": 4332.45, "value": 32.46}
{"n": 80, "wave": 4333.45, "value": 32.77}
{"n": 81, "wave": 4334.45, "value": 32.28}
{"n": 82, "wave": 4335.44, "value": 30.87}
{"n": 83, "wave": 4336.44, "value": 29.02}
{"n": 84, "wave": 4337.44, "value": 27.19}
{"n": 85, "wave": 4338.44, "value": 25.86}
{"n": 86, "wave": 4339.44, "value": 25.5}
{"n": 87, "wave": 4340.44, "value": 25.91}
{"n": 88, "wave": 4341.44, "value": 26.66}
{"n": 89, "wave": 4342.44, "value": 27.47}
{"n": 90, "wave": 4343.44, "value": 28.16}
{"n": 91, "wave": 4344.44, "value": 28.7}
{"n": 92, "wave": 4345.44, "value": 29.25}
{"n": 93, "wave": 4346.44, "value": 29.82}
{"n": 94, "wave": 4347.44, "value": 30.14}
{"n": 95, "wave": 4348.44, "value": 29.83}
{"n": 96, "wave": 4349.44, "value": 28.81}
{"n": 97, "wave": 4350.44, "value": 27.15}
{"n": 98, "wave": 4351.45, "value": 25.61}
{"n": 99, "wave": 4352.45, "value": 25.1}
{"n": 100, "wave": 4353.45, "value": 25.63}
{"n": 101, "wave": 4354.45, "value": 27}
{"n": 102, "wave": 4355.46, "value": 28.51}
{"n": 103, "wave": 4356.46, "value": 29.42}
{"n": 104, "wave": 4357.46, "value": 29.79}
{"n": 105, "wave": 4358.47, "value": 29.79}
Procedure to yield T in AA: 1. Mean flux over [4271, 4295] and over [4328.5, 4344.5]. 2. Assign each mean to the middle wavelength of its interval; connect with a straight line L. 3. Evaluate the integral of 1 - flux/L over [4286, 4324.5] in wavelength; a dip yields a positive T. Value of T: 4.4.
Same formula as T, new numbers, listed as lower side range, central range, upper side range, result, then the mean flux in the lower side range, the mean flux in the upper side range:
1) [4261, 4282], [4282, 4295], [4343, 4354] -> 1.36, 19.4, 28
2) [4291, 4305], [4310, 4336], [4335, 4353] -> -3.46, 17.8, 27.8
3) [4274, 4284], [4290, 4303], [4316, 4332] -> 2.57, 19.9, 26.1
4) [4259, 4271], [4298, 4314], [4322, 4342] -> 4.43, 20.6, 26.9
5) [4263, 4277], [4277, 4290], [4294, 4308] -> -1.80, 18.5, 17.3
